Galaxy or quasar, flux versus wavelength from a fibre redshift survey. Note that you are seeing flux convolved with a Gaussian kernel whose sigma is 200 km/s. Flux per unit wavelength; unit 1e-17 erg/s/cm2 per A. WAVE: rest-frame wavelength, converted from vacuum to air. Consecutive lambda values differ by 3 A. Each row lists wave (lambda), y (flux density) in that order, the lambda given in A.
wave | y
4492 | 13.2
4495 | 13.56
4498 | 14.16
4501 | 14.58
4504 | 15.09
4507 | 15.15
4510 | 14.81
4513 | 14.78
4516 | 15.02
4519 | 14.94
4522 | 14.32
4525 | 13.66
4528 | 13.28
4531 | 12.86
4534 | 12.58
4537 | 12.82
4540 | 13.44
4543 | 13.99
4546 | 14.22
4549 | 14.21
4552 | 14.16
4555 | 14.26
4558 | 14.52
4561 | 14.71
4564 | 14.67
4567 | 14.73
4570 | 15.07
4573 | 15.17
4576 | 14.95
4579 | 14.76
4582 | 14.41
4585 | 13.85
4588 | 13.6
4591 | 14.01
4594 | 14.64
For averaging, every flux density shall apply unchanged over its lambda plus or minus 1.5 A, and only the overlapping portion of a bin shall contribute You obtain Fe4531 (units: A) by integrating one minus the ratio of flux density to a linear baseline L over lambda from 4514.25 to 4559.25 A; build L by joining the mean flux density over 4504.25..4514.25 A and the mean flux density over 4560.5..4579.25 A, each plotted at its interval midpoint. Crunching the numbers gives 3.10 A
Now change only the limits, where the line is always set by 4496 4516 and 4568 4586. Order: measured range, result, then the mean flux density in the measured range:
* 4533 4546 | 1.2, 13.3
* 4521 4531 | 0.8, 13.6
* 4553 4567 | 0.2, 14.5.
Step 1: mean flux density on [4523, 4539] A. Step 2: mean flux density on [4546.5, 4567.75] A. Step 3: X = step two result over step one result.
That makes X 1.1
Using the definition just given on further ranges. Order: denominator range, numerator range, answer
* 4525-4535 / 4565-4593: 1.11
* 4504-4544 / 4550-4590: 1.04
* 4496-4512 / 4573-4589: 0.98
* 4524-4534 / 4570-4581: 1.14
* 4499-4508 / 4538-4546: 0.92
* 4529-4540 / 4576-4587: 1.12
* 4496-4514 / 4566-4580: 1.02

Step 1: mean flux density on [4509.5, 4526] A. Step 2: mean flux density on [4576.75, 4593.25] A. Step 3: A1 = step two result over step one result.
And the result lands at 1.0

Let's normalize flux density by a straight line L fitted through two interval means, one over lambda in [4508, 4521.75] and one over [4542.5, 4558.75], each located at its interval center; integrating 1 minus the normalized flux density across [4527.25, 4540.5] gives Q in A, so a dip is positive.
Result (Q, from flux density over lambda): 1.4 A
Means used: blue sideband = 14.8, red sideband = 14.2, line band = 12.9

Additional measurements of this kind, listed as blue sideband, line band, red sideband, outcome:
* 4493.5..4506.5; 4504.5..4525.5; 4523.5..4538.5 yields -1.5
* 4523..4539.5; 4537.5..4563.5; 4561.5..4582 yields -0.4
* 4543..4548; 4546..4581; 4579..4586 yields -1.0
